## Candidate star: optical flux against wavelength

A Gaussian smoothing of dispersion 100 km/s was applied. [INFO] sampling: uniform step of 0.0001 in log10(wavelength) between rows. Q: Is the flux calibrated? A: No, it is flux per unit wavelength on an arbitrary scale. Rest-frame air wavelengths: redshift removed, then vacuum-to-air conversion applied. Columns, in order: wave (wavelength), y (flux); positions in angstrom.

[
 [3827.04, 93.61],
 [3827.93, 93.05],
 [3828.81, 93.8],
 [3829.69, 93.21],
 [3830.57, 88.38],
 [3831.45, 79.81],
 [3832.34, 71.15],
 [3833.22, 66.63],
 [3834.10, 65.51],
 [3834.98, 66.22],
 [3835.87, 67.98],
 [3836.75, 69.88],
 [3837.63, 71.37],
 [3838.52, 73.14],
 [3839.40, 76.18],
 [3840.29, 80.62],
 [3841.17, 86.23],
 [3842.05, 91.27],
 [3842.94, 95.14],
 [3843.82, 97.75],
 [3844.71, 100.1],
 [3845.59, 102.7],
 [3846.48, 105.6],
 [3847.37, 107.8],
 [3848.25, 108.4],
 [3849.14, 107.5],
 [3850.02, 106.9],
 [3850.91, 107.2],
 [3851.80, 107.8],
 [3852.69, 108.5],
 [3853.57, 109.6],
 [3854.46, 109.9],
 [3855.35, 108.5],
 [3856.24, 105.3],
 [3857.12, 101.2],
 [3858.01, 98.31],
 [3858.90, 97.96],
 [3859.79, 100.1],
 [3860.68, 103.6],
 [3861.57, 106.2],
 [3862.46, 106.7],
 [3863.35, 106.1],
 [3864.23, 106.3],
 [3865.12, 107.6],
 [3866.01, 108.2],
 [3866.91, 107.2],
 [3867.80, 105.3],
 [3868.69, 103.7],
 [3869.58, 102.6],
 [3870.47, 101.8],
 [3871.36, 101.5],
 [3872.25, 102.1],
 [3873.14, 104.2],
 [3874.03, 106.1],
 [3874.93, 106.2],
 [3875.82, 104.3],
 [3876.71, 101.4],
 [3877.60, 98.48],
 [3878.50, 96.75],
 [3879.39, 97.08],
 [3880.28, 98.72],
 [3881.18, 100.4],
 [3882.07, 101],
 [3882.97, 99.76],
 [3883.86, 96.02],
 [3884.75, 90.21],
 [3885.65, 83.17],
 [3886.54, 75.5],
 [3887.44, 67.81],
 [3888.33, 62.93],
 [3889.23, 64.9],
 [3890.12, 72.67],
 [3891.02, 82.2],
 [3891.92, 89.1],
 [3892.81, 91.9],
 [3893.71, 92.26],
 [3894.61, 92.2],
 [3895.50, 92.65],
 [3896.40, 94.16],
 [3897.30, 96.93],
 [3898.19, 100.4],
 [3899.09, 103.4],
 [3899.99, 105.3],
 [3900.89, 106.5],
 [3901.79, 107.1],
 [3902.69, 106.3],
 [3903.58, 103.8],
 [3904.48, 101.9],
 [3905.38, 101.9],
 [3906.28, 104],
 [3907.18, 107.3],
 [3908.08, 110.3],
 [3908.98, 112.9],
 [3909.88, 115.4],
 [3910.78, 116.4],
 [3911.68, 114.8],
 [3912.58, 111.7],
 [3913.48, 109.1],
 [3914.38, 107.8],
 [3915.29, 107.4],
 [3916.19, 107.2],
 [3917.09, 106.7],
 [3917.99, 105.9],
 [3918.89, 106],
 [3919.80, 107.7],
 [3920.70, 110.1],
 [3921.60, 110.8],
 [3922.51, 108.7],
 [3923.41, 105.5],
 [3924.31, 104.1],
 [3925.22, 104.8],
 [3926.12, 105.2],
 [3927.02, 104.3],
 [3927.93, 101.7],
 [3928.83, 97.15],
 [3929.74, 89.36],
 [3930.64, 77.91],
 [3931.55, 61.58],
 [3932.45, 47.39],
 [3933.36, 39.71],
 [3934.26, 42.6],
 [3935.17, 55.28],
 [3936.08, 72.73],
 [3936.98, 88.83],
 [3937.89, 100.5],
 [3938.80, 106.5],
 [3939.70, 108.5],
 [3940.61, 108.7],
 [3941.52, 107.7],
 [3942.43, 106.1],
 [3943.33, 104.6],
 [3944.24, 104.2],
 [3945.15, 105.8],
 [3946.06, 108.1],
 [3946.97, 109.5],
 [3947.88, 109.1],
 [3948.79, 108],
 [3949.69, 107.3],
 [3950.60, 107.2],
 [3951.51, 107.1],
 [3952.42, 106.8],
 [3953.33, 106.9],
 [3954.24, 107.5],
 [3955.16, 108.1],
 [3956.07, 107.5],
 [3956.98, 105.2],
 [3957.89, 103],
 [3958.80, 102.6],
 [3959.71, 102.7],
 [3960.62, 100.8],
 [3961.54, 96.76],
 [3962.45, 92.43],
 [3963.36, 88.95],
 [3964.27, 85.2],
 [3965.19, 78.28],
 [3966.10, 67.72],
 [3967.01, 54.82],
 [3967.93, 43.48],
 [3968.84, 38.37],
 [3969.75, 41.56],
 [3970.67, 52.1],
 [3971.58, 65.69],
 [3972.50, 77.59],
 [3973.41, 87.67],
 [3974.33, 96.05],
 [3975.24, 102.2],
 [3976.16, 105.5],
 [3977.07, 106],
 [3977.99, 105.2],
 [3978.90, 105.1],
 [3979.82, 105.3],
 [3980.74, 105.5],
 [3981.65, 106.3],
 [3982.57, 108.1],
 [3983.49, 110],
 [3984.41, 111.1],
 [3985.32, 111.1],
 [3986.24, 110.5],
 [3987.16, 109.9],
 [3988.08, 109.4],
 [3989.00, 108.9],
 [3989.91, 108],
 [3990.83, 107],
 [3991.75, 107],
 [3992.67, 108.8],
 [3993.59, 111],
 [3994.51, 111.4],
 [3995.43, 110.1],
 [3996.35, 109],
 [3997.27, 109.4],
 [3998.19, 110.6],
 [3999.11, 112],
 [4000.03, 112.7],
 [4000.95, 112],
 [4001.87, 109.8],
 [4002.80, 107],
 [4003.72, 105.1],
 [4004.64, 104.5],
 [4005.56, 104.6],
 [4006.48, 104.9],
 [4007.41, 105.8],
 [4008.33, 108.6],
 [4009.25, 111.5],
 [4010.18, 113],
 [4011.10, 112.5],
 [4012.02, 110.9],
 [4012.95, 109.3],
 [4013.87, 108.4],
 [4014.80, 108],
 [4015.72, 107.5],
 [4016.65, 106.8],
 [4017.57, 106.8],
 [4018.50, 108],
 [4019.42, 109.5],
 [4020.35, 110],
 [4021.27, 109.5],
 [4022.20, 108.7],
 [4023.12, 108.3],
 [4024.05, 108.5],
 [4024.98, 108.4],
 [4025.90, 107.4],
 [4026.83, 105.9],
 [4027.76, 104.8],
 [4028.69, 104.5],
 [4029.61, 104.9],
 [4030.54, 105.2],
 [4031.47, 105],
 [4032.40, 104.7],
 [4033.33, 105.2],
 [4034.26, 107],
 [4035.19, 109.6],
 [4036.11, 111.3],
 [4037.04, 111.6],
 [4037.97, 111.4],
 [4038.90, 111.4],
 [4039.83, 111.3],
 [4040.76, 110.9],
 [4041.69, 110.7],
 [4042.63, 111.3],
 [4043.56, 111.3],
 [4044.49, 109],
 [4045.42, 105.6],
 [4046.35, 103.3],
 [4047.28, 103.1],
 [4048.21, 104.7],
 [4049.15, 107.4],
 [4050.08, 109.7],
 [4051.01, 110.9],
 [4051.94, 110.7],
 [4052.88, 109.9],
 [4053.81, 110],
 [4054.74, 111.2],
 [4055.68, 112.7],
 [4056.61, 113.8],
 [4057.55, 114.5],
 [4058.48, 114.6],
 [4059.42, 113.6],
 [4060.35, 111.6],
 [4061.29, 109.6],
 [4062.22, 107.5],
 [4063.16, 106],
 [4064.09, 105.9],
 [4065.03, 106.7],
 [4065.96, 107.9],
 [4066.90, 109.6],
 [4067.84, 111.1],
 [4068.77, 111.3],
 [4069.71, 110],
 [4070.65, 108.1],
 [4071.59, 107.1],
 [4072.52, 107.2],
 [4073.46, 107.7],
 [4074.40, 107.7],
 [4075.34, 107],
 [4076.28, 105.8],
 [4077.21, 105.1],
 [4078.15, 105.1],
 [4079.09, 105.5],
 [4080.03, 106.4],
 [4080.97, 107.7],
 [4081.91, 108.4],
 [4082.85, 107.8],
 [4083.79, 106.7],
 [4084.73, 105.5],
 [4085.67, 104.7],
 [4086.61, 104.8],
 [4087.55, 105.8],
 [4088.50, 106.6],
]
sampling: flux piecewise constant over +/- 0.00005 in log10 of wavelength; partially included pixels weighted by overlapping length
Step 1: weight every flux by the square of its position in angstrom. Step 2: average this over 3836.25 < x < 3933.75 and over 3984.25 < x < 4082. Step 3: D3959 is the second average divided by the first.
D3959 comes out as 1.19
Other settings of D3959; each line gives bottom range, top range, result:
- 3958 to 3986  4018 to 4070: 1.27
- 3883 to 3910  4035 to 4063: 1.26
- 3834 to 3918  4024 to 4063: 1.20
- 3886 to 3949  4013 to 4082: 1.20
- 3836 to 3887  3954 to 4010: 1.06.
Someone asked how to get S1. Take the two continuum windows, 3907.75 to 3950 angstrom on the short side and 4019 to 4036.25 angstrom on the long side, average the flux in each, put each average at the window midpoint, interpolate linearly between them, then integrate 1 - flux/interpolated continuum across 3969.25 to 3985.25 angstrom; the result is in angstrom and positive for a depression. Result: 1.4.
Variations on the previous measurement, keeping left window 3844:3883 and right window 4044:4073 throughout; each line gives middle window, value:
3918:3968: 5.1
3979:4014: -0.5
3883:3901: 2.9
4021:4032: 0.2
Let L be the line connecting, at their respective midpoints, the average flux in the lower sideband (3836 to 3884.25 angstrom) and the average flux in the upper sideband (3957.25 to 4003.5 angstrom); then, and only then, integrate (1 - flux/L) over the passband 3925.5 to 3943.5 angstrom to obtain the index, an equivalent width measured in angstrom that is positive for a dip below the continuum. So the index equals 2.2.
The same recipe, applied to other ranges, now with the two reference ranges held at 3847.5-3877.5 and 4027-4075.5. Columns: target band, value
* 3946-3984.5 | 4.8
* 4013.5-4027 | 0.0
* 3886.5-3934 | 4.1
